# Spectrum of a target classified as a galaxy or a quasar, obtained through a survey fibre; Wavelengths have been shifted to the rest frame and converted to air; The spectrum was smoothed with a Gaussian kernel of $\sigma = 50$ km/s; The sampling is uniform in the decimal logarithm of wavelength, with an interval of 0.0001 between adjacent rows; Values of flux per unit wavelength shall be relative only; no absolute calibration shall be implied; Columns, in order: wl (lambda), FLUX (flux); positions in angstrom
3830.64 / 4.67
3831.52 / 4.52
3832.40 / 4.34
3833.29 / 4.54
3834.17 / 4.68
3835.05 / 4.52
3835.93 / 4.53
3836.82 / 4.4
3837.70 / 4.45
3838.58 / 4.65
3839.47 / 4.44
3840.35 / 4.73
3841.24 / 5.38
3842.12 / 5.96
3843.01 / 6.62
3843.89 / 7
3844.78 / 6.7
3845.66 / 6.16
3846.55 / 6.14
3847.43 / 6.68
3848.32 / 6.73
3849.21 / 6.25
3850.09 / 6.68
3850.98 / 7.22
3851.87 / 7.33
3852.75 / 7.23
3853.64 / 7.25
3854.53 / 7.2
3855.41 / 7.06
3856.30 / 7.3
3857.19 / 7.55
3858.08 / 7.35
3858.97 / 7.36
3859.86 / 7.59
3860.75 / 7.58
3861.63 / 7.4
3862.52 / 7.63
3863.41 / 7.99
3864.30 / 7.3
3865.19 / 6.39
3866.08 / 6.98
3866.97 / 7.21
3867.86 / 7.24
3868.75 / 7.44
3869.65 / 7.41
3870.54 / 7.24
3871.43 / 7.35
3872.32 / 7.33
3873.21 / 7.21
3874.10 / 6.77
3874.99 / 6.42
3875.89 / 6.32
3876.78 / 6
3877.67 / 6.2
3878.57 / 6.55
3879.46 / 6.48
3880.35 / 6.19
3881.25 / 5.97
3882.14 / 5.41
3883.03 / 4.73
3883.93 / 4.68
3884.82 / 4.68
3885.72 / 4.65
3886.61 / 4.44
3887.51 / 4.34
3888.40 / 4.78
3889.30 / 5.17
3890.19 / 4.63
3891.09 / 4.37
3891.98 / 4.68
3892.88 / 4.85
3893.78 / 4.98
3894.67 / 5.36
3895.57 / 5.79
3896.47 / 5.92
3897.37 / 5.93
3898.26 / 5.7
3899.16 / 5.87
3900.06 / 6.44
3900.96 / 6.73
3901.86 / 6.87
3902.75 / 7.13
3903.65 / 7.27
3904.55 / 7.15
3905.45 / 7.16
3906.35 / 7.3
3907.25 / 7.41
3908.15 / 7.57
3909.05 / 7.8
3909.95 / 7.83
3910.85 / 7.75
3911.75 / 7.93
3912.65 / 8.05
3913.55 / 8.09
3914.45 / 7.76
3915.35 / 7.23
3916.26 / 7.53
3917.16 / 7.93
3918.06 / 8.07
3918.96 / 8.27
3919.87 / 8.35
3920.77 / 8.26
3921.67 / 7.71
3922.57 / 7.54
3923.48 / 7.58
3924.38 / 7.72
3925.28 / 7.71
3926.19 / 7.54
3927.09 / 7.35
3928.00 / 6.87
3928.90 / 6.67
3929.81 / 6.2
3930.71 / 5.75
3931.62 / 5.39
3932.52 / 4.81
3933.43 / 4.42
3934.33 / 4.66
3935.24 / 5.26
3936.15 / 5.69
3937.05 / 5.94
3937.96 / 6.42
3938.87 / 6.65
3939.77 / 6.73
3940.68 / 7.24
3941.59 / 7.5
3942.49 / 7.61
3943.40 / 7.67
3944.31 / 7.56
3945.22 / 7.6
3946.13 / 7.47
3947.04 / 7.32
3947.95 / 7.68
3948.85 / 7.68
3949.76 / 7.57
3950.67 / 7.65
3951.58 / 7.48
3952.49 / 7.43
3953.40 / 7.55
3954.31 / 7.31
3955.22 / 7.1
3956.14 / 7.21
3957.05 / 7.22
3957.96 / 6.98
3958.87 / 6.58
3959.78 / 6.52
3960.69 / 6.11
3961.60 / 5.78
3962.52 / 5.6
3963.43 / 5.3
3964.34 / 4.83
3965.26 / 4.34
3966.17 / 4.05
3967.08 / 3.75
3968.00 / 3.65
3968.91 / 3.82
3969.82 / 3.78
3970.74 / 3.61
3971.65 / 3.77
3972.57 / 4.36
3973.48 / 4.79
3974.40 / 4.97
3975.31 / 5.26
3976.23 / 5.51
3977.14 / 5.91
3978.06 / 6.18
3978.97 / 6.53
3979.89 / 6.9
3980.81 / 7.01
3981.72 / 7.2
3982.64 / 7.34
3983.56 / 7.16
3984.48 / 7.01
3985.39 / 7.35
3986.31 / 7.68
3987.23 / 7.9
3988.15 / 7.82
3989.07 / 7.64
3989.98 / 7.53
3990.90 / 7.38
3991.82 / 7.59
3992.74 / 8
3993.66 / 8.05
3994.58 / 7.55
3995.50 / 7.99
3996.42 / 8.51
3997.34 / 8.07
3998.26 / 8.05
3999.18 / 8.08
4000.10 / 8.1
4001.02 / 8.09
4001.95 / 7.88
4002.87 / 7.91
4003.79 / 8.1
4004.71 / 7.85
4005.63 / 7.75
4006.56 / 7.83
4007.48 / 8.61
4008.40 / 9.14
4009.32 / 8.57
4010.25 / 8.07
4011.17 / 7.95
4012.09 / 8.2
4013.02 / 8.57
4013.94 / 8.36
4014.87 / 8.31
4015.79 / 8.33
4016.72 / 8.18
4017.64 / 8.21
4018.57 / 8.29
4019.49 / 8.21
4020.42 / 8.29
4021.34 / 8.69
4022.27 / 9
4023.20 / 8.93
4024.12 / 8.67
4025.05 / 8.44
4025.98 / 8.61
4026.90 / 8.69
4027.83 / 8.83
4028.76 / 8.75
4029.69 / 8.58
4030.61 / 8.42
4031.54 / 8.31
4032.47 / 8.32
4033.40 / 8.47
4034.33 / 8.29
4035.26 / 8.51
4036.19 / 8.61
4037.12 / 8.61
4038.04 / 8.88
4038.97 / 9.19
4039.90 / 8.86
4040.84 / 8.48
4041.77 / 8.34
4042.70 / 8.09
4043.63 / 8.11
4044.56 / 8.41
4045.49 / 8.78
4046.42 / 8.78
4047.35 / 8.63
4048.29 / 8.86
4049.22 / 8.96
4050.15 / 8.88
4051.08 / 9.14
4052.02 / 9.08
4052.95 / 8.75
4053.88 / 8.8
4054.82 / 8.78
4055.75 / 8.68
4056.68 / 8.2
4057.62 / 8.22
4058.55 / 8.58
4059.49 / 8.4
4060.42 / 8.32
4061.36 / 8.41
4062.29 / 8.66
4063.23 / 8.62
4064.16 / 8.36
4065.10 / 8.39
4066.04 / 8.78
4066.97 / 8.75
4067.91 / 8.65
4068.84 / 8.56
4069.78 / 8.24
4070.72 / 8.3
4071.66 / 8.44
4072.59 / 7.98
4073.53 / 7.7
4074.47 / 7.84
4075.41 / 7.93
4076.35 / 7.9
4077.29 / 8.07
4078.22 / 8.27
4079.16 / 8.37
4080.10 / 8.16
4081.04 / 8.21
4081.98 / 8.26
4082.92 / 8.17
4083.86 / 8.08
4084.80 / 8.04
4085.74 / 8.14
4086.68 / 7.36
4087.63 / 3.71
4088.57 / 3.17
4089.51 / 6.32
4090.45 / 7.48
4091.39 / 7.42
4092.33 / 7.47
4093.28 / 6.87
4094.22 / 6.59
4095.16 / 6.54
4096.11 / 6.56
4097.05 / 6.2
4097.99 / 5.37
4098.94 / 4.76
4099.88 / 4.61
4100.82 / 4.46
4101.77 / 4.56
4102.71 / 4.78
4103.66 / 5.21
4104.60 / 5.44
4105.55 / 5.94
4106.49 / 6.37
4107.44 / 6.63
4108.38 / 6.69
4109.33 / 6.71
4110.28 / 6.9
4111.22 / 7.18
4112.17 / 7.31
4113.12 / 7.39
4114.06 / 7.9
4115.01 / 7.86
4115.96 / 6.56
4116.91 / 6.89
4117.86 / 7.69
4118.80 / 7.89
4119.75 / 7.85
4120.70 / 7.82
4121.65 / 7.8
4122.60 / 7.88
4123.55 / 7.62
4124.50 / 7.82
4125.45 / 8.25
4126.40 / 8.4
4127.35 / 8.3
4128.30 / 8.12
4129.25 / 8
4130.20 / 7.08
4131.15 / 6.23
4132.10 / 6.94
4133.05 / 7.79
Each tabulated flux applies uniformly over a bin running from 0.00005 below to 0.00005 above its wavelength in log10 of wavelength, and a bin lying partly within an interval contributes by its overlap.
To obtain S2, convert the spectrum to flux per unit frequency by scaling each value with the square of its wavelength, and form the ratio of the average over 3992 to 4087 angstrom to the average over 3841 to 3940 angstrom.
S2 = 1.4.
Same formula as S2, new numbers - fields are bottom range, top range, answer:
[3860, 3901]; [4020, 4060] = 1.53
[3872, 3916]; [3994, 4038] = 1.42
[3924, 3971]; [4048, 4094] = 1.35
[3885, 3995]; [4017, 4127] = 1.27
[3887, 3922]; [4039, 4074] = 1.37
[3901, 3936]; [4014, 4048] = 1.27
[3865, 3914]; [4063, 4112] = 1.23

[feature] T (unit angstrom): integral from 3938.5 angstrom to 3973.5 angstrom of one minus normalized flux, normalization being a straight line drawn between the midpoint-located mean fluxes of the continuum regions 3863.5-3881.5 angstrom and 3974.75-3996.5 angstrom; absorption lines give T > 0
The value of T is 4.1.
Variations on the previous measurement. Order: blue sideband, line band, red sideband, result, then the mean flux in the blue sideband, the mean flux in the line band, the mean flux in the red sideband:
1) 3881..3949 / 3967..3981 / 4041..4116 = 3.92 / 6.56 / 4.98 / 7.53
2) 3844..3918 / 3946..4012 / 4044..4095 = 4.80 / 6.62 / 6.85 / 8.06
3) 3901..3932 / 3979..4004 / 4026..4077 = 1.12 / 7.43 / 7.67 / 8.52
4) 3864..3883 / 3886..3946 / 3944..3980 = -2.83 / 6.69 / 6.64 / 6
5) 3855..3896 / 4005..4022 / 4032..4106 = -2.33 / 6.26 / 8.31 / 7.73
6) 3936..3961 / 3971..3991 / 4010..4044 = 3.24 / 7.15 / 6.47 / 8.48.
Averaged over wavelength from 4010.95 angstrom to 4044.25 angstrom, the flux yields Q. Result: 8.49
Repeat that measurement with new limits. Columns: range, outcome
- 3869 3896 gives 5.71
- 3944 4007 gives 6.74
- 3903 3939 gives 7.07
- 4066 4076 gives 8.26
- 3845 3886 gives 6.74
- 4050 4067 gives 8.61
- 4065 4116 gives 7.04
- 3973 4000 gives 7.15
